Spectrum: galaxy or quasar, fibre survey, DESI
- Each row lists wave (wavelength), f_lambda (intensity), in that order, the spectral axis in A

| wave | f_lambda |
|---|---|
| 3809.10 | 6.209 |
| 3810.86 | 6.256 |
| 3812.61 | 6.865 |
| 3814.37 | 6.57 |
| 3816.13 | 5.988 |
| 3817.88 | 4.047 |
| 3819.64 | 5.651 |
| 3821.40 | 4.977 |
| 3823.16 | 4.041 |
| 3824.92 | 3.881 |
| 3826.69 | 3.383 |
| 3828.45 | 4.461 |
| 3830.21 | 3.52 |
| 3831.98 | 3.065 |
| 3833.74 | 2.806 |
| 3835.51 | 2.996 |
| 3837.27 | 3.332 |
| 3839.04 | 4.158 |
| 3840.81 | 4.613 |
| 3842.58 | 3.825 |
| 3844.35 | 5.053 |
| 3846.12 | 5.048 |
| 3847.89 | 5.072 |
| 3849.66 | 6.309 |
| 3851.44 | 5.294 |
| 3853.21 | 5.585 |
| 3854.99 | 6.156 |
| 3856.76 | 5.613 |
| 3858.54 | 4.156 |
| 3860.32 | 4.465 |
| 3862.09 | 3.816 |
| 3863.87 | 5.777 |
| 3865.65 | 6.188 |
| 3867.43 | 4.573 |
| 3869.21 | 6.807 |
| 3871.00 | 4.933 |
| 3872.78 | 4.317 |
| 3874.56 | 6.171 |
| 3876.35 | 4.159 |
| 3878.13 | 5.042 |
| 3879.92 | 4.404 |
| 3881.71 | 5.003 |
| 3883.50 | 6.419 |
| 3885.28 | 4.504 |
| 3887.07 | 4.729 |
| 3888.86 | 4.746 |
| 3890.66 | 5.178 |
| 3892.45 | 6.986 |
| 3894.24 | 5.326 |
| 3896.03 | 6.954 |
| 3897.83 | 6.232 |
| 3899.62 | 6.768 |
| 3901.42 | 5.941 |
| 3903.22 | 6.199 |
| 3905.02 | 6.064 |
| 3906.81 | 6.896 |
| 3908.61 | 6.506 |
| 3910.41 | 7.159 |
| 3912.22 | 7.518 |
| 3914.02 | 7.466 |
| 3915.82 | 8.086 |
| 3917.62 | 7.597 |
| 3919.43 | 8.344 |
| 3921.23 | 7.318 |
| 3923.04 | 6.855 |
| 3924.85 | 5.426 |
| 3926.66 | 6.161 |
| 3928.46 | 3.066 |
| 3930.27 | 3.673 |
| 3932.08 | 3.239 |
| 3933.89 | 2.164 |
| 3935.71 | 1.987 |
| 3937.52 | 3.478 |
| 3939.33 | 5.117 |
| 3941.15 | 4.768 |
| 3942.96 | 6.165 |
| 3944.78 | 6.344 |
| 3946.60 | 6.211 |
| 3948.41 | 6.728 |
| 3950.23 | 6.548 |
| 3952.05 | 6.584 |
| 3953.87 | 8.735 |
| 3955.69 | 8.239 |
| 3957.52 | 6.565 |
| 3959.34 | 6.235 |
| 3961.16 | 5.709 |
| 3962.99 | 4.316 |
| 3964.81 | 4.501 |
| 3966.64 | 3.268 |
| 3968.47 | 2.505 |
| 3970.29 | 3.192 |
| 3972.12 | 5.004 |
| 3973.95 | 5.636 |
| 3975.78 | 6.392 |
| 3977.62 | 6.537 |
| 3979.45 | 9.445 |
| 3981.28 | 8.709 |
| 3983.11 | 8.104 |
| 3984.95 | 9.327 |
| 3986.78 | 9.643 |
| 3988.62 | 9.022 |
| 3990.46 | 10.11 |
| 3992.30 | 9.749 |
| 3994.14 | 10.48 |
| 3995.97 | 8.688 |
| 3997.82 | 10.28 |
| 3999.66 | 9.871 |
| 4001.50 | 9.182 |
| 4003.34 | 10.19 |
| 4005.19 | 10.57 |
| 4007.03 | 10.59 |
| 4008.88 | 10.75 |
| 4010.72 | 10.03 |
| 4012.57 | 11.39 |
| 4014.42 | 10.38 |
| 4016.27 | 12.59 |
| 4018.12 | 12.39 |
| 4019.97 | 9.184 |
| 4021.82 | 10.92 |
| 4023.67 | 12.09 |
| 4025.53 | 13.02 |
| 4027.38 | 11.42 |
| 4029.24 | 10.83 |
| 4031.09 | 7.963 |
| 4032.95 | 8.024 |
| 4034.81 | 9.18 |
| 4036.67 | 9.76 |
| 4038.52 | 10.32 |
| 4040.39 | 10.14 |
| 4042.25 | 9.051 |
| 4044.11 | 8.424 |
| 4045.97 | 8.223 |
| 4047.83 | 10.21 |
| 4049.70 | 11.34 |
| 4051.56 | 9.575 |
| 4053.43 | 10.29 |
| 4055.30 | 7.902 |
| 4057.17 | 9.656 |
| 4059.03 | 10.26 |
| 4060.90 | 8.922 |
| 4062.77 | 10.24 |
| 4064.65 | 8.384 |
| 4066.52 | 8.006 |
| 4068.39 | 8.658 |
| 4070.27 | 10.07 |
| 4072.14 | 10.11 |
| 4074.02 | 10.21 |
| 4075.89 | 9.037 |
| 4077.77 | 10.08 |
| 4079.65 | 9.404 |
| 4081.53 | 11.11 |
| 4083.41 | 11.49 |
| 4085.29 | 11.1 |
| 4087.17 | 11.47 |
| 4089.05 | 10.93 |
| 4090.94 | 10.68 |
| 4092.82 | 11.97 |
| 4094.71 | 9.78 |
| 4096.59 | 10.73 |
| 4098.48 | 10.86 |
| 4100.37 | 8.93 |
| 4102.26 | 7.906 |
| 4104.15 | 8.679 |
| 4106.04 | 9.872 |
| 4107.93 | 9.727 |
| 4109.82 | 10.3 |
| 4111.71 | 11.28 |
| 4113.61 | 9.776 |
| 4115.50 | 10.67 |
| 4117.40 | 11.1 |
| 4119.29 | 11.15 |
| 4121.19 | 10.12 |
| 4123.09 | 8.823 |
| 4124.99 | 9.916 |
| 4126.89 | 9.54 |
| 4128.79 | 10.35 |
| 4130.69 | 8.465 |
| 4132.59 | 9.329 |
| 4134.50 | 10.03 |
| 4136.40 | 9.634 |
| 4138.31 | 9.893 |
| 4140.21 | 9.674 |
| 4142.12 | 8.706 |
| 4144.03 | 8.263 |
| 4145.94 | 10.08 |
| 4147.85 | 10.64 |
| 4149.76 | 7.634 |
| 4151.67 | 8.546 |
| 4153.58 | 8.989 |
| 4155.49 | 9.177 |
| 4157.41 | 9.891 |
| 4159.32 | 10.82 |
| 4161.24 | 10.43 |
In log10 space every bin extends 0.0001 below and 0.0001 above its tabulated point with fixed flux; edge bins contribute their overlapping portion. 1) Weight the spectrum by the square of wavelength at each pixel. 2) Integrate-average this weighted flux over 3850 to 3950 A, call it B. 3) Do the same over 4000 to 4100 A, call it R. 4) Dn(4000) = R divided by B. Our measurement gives 2.0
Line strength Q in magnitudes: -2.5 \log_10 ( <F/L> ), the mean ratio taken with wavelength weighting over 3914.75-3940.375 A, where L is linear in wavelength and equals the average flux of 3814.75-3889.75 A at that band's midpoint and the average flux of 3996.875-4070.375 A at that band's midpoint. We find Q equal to 0.30 mag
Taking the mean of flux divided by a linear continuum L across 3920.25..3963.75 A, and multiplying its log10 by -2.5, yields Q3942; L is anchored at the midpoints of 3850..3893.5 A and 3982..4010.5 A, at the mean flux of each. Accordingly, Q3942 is 0.38 mag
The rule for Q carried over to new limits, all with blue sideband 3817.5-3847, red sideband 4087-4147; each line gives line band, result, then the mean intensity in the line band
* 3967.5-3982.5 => 0.178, 5.97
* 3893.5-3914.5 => -0.187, 6.58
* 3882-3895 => -0.037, 5.4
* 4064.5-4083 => -0.066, 9.61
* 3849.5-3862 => -0.154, 5.21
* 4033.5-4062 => -0.125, 9.54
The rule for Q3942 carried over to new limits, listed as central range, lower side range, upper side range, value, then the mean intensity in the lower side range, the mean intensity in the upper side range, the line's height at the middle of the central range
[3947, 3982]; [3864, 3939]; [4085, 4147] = 0.14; 5.62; 9.98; 6.9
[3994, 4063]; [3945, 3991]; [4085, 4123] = -0.22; 6.66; 10.3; 8.28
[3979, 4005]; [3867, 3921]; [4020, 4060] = -0.10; 6.07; 9.92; 8.65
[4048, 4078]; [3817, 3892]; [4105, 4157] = -0.13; 4.74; 9.69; 8.47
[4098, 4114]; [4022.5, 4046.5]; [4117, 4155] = 0.00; 9.92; 9.52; 9.64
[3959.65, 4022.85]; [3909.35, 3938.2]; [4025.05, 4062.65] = -0.06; 5.61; 9.7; 7.91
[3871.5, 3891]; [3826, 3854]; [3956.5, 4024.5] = 0.10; 4.29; 8.48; 5.44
